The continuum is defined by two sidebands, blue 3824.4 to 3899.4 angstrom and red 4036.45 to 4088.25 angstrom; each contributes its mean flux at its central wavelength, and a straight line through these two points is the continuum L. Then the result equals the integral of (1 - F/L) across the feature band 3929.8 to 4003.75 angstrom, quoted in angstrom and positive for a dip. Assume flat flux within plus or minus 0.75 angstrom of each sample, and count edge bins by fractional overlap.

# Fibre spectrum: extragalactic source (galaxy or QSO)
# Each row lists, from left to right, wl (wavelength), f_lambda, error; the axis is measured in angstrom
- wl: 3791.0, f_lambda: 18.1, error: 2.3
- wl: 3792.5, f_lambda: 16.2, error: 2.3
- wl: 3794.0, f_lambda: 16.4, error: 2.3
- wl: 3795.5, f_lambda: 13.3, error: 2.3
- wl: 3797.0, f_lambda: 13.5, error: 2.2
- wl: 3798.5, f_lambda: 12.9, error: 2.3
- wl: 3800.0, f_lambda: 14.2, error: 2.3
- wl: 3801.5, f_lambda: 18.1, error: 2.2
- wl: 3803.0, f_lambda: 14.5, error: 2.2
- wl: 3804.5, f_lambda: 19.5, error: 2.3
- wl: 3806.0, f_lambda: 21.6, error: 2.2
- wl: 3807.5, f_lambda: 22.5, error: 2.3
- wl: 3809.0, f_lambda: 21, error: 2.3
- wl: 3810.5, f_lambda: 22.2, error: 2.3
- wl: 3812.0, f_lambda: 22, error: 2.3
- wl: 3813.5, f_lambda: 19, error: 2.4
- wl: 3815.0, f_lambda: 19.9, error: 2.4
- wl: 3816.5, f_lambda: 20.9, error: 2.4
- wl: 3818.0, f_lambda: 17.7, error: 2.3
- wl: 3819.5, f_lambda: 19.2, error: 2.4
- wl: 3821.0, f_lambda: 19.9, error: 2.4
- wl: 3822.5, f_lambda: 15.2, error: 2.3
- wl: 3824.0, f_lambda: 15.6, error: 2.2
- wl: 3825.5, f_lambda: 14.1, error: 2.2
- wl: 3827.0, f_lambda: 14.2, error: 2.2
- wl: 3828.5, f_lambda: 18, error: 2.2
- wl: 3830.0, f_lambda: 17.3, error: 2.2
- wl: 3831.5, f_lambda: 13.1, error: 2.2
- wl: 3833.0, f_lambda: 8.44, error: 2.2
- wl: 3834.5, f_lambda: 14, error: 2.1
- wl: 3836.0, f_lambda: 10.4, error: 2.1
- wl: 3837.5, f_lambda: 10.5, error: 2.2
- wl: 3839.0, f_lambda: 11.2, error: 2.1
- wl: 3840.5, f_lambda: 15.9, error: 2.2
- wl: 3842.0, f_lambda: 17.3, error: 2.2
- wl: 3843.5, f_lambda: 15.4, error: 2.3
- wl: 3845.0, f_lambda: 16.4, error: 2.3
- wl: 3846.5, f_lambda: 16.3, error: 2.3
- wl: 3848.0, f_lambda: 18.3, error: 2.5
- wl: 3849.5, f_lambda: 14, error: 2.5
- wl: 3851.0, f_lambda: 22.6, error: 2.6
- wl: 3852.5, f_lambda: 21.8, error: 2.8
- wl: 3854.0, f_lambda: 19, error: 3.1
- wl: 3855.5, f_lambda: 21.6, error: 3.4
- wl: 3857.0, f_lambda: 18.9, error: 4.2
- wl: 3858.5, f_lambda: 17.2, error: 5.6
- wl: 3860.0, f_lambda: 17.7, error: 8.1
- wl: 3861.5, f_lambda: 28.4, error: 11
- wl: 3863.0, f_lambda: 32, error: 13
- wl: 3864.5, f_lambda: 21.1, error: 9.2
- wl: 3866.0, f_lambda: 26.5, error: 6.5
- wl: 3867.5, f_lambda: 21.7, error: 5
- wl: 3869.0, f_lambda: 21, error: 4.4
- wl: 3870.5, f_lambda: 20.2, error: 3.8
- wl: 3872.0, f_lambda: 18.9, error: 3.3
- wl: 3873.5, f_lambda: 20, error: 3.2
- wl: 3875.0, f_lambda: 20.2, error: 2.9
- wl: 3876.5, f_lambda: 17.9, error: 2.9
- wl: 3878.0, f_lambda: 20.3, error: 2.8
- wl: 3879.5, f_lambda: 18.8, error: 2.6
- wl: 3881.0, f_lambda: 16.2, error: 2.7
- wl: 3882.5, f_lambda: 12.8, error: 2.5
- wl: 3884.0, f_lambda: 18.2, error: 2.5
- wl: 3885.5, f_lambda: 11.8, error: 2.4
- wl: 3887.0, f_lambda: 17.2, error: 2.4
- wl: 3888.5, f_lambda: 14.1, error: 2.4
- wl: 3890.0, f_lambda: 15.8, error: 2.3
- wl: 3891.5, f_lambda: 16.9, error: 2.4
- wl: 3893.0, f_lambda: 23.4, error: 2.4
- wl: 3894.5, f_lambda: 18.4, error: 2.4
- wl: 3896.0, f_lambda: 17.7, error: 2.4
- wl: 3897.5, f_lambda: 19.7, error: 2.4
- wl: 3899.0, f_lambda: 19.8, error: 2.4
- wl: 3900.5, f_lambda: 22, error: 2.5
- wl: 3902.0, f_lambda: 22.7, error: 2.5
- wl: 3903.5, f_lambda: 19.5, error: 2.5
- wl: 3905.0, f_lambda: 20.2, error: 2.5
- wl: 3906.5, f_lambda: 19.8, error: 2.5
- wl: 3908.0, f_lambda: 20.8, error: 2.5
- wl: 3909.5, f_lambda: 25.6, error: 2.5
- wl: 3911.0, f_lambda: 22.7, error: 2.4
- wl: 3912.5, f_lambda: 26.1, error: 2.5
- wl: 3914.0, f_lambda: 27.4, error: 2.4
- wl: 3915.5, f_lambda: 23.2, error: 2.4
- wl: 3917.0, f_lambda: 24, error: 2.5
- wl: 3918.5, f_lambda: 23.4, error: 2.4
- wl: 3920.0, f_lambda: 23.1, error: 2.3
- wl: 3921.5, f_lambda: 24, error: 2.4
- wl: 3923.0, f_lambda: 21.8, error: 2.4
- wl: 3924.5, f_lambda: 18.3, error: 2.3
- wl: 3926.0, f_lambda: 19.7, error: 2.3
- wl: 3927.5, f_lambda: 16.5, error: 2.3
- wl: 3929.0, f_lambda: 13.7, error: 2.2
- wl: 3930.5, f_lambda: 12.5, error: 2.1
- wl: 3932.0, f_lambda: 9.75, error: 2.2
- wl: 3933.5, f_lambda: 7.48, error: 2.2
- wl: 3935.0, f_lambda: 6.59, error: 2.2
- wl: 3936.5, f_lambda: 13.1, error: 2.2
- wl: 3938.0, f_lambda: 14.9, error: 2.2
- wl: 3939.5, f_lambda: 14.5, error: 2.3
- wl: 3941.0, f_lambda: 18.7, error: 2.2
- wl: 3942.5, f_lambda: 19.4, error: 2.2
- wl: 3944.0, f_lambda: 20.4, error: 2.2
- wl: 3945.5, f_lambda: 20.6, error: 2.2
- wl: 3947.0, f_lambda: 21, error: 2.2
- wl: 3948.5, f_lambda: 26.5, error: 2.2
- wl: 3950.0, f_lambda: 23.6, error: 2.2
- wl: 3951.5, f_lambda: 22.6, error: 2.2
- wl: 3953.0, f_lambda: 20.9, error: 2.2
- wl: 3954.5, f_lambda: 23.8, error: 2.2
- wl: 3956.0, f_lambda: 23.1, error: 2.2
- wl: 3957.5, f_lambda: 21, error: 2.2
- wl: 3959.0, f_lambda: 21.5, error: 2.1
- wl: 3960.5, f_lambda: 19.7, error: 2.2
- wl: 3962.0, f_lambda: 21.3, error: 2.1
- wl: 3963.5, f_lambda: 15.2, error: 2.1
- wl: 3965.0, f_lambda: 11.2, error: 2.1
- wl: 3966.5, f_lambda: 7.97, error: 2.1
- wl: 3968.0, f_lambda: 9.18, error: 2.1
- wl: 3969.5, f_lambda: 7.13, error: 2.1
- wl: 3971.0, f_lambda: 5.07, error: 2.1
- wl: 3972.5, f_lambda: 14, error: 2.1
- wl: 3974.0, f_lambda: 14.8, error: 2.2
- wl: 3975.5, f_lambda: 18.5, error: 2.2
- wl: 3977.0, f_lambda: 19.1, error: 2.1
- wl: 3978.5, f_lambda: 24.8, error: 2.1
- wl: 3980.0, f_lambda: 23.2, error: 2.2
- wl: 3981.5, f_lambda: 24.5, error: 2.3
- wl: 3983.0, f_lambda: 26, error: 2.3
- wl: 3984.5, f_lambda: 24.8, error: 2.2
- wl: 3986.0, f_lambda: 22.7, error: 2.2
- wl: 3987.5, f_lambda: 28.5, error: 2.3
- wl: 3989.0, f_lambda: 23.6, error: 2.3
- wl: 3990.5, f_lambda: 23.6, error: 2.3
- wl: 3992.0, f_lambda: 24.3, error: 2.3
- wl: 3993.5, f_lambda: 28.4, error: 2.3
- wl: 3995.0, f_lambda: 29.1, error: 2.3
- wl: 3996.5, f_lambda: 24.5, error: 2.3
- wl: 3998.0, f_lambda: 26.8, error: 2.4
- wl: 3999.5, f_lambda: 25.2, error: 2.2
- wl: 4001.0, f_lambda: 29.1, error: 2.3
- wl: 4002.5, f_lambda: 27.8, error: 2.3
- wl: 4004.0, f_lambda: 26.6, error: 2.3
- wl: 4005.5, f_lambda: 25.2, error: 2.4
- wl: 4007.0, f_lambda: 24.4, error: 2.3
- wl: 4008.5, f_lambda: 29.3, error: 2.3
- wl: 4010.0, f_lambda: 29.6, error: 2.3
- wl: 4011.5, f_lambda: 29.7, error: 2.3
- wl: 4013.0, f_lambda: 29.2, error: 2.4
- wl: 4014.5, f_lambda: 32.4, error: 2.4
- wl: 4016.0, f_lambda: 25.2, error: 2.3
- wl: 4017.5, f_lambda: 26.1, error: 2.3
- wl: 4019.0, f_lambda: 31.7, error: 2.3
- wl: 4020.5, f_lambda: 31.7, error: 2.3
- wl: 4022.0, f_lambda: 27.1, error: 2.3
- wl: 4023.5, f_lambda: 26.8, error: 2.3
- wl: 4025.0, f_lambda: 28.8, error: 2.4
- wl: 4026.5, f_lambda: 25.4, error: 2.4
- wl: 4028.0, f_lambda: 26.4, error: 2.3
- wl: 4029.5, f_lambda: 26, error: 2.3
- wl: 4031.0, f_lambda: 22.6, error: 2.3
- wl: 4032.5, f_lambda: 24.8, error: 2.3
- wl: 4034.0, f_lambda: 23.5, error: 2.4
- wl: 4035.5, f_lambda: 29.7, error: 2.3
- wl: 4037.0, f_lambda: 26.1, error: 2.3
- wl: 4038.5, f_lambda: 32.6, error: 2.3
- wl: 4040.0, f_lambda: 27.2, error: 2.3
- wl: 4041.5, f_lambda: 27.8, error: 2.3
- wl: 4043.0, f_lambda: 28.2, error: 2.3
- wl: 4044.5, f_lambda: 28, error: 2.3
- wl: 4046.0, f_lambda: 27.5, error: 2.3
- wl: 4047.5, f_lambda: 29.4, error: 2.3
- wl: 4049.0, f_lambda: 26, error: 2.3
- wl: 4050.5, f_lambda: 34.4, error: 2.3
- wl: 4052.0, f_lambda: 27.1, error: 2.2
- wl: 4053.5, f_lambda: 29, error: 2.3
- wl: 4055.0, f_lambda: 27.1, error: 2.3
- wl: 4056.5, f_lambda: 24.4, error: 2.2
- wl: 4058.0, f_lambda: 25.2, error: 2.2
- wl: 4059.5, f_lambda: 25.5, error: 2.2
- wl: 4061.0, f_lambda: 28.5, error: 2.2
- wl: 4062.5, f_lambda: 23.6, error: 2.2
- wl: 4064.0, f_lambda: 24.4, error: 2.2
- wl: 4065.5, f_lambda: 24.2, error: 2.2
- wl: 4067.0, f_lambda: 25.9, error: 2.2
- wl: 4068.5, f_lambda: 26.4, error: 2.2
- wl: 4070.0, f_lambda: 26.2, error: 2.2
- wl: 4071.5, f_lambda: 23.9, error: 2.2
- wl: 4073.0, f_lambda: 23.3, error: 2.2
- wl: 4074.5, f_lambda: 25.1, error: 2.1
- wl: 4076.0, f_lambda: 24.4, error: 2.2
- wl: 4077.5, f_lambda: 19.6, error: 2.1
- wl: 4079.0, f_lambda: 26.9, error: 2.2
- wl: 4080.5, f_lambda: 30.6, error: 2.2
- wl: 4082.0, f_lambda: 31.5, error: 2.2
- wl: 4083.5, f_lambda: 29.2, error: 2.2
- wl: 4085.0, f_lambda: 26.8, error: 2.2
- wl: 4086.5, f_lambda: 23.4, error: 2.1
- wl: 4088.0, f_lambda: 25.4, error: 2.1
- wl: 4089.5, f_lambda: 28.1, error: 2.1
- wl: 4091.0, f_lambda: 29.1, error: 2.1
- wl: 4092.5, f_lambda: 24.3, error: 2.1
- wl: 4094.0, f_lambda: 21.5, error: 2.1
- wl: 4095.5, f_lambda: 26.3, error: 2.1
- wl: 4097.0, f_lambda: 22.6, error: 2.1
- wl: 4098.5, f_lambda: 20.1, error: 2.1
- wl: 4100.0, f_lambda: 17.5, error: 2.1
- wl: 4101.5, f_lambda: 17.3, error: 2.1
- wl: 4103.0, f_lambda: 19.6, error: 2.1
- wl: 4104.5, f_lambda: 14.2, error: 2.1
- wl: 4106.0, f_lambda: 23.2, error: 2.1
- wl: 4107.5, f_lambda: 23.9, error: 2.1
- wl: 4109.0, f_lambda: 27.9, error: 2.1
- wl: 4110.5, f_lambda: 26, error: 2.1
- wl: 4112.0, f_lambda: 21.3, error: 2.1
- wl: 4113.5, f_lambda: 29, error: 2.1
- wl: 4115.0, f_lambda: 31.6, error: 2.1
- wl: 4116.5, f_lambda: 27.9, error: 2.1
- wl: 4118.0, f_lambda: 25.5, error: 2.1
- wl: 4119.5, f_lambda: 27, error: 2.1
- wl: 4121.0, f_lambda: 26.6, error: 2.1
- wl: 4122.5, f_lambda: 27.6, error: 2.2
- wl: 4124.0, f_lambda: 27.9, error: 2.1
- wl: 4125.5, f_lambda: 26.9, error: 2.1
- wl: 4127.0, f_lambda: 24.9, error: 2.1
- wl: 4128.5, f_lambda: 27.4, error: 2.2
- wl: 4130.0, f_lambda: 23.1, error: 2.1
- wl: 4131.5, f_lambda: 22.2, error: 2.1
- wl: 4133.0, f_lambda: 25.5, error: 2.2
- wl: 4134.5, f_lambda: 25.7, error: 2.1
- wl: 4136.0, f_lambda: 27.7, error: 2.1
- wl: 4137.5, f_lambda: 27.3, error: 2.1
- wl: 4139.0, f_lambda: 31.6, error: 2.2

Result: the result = 9.6 angstrom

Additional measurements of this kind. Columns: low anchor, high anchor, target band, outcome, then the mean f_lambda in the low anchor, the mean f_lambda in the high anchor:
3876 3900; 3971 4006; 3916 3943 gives 4.3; 17.5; 23.7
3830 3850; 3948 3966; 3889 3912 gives -3.8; 14.1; 20.6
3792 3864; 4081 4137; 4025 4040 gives -2.3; 17.5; 25.1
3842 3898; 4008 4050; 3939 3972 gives 8.0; 19.1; 27.8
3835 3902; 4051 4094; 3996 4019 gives -3.8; 18.6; 26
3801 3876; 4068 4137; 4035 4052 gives -3.7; 18.4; 25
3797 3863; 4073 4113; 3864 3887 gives -0.4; 17.5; 24.1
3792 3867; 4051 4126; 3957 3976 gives 6.5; 17.8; 25.2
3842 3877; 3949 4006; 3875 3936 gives 5.7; 20.3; 21.3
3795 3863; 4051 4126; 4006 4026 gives -4.8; 17.4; 25.2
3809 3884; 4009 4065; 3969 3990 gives 4.1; 18.2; 27.5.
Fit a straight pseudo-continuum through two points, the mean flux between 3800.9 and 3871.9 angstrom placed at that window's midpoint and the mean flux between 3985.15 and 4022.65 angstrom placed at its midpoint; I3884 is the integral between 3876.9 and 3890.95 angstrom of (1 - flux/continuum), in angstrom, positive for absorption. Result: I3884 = 3.2 angstrom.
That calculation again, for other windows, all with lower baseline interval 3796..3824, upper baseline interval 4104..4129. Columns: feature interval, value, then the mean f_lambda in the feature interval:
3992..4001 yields -1.5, 26.8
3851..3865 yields -1.7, 22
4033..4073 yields -4.2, 26.9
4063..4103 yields 0.7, 24.7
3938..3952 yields 0.8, 20.5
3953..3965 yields 1.0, 20.2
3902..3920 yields -1.8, 23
